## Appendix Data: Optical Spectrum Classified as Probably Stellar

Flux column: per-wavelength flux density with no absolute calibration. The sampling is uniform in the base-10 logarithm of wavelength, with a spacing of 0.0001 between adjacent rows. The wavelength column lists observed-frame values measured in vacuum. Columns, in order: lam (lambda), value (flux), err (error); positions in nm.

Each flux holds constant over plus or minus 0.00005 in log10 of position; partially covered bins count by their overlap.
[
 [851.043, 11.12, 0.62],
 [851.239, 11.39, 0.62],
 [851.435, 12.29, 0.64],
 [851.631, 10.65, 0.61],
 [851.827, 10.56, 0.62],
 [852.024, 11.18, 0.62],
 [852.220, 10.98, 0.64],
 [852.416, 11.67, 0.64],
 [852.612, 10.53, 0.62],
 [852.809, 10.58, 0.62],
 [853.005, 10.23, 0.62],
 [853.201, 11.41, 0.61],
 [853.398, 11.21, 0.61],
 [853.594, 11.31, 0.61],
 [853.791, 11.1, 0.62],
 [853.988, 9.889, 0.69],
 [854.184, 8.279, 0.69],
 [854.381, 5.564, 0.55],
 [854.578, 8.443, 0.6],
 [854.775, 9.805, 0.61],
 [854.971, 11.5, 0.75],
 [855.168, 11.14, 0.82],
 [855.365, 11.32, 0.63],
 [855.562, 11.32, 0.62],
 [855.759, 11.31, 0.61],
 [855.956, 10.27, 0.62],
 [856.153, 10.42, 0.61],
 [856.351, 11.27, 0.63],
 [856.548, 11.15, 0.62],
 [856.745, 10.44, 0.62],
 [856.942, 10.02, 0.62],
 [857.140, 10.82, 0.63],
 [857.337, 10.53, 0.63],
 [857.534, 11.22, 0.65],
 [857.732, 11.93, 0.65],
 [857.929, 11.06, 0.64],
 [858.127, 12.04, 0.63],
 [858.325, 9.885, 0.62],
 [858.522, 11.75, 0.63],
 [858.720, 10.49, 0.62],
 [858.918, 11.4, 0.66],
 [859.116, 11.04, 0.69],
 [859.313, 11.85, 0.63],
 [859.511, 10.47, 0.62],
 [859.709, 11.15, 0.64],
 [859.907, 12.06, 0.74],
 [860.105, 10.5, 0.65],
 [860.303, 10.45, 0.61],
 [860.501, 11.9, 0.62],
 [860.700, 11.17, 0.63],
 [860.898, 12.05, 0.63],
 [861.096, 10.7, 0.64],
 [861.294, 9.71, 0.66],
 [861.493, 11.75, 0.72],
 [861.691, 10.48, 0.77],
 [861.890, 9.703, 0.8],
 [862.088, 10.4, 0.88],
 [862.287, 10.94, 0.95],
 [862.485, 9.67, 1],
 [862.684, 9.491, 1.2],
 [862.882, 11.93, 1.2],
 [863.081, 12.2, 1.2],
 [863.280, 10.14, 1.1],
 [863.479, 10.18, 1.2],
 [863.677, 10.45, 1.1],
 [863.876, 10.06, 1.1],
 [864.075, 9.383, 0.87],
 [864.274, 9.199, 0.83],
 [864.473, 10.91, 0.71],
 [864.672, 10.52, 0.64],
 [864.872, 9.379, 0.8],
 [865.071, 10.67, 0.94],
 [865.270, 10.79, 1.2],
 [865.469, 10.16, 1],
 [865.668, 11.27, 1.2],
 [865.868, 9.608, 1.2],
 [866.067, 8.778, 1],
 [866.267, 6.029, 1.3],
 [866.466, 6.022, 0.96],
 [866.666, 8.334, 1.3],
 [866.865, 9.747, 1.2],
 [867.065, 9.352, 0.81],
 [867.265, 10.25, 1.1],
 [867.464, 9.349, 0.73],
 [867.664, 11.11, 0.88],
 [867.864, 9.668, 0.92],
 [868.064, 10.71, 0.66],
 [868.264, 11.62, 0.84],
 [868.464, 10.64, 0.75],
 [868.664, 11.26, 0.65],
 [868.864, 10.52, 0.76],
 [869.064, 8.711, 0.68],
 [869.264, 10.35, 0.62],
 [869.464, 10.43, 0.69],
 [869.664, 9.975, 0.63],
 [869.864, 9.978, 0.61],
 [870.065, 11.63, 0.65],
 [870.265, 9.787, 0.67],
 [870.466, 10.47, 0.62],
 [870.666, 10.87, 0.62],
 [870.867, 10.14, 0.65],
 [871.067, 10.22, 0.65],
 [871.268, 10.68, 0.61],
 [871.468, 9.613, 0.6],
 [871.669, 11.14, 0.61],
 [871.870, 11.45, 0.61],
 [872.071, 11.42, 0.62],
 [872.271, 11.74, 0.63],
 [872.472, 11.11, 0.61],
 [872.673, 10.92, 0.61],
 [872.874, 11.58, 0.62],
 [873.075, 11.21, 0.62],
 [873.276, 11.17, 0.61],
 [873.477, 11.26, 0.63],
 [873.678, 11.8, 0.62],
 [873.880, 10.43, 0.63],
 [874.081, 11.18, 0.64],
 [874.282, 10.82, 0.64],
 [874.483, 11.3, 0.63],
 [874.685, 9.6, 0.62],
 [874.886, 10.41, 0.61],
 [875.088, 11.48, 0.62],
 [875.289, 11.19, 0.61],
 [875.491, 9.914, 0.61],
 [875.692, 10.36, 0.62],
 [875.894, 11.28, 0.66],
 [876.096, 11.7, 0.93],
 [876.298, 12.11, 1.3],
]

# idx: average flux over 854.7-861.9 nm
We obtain 11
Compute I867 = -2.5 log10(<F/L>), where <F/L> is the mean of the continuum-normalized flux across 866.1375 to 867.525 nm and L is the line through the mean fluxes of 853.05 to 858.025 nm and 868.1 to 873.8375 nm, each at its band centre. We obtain 0.26 mag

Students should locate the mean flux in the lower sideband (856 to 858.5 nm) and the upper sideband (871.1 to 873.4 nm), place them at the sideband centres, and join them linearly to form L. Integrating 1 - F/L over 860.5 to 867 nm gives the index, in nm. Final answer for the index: 0.53 nm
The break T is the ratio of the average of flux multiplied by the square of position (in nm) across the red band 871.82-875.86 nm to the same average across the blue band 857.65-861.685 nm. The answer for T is 1.02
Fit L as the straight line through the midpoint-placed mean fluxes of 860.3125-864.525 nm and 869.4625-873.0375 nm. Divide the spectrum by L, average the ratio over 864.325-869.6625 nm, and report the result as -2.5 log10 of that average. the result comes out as 0.09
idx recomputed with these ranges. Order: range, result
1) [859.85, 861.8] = 11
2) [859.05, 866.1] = 10.6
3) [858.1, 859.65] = 11.1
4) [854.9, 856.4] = 11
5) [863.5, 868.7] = 9.81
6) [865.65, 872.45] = 10.1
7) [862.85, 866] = 10.4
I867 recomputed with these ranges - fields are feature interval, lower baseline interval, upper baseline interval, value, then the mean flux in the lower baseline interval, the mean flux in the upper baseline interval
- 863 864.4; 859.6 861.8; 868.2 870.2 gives 0.07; 11.1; 10.5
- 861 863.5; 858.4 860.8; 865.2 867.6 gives -0.02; 11.2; 9.15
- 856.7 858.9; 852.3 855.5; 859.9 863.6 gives -0.04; 10.3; 10.8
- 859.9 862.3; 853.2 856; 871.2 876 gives -0.04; 10.2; 11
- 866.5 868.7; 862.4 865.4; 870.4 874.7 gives 0.06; 10.3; 10.9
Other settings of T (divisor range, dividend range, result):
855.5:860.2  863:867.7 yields 0.90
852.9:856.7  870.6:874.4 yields 1.10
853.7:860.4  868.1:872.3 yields 1.03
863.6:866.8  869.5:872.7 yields 1.14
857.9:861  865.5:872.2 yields 0.92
